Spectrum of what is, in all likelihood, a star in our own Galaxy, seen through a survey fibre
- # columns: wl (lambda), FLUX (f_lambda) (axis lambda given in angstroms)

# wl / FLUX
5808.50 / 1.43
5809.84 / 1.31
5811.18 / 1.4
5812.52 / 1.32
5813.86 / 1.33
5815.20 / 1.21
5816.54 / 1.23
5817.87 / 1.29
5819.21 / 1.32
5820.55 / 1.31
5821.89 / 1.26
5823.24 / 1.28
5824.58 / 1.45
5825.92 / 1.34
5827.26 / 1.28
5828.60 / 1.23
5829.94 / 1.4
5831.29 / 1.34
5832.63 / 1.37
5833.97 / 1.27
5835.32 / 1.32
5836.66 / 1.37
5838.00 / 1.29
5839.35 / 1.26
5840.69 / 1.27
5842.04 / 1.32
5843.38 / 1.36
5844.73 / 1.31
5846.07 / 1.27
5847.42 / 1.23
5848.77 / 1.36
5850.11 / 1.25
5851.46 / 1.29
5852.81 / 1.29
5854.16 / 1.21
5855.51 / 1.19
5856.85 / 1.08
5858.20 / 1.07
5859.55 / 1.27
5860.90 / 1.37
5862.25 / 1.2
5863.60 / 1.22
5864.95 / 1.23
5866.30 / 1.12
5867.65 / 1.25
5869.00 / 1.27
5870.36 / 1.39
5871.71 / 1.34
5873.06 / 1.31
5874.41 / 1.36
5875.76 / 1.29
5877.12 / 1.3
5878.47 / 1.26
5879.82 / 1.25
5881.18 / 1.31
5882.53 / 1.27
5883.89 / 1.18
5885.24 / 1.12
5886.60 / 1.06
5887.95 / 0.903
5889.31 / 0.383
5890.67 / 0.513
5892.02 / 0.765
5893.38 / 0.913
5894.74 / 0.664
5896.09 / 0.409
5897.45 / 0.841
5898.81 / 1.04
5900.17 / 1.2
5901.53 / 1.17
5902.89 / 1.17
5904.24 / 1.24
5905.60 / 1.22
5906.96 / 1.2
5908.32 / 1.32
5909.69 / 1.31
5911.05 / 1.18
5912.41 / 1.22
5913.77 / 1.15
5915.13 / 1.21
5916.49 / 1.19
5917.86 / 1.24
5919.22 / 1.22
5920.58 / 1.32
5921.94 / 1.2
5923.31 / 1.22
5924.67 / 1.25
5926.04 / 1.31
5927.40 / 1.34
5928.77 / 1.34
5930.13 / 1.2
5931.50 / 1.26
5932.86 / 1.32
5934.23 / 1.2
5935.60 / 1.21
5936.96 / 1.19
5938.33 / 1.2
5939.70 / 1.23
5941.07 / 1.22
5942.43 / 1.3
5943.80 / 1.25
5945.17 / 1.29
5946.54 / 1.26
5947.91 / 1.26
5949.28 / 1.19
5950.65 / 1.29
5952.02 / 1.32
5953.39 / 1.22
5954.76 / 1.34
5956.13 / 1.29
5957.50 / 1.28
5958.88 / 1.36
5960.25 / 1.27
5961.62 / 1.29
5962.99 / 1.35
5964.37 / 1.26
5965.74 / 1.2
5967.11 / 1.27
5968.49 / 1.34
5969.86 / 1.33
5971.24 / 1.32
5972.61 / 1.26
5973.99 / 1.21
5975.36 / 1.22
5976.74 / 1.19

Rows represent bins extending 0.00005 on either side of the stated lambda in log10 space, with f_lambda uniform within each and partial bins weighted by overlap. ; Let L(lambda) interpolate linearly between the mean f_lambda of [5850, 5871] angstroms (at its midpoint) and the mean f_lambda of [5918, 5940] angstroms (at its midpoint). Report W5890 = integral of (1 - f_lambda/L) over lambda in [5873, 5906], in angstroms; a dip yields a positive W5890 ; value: 5.3 angstroms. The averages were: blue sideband 1.23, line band 1.04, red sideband 1.25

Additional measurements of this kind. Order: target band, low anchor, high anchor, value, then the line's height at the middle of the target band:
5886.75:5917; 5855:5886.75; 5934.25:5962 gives 5.8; 1.25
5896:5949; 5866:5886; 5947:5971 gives 2.8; 1.28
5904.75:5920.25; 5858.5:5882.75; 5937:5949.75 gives 0.4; 1.26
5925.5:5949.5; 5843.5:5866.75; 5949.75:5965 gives 0.6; 1.28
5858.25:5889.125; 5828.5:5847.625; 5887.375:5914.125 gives -2.6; 1.13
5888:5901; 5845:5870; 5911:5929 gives 5.0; 1.24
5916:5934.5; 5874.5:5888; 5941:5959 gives -0.1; 1.25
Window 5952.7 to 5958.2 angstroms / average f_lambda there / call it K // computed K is 1.28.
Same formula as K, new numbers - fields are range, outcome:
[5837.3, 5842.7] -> 1.29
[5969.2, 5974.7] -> 1.28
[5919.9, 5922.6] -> 1.26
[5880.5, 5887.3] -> 1.19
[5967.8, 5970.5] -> 1.34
